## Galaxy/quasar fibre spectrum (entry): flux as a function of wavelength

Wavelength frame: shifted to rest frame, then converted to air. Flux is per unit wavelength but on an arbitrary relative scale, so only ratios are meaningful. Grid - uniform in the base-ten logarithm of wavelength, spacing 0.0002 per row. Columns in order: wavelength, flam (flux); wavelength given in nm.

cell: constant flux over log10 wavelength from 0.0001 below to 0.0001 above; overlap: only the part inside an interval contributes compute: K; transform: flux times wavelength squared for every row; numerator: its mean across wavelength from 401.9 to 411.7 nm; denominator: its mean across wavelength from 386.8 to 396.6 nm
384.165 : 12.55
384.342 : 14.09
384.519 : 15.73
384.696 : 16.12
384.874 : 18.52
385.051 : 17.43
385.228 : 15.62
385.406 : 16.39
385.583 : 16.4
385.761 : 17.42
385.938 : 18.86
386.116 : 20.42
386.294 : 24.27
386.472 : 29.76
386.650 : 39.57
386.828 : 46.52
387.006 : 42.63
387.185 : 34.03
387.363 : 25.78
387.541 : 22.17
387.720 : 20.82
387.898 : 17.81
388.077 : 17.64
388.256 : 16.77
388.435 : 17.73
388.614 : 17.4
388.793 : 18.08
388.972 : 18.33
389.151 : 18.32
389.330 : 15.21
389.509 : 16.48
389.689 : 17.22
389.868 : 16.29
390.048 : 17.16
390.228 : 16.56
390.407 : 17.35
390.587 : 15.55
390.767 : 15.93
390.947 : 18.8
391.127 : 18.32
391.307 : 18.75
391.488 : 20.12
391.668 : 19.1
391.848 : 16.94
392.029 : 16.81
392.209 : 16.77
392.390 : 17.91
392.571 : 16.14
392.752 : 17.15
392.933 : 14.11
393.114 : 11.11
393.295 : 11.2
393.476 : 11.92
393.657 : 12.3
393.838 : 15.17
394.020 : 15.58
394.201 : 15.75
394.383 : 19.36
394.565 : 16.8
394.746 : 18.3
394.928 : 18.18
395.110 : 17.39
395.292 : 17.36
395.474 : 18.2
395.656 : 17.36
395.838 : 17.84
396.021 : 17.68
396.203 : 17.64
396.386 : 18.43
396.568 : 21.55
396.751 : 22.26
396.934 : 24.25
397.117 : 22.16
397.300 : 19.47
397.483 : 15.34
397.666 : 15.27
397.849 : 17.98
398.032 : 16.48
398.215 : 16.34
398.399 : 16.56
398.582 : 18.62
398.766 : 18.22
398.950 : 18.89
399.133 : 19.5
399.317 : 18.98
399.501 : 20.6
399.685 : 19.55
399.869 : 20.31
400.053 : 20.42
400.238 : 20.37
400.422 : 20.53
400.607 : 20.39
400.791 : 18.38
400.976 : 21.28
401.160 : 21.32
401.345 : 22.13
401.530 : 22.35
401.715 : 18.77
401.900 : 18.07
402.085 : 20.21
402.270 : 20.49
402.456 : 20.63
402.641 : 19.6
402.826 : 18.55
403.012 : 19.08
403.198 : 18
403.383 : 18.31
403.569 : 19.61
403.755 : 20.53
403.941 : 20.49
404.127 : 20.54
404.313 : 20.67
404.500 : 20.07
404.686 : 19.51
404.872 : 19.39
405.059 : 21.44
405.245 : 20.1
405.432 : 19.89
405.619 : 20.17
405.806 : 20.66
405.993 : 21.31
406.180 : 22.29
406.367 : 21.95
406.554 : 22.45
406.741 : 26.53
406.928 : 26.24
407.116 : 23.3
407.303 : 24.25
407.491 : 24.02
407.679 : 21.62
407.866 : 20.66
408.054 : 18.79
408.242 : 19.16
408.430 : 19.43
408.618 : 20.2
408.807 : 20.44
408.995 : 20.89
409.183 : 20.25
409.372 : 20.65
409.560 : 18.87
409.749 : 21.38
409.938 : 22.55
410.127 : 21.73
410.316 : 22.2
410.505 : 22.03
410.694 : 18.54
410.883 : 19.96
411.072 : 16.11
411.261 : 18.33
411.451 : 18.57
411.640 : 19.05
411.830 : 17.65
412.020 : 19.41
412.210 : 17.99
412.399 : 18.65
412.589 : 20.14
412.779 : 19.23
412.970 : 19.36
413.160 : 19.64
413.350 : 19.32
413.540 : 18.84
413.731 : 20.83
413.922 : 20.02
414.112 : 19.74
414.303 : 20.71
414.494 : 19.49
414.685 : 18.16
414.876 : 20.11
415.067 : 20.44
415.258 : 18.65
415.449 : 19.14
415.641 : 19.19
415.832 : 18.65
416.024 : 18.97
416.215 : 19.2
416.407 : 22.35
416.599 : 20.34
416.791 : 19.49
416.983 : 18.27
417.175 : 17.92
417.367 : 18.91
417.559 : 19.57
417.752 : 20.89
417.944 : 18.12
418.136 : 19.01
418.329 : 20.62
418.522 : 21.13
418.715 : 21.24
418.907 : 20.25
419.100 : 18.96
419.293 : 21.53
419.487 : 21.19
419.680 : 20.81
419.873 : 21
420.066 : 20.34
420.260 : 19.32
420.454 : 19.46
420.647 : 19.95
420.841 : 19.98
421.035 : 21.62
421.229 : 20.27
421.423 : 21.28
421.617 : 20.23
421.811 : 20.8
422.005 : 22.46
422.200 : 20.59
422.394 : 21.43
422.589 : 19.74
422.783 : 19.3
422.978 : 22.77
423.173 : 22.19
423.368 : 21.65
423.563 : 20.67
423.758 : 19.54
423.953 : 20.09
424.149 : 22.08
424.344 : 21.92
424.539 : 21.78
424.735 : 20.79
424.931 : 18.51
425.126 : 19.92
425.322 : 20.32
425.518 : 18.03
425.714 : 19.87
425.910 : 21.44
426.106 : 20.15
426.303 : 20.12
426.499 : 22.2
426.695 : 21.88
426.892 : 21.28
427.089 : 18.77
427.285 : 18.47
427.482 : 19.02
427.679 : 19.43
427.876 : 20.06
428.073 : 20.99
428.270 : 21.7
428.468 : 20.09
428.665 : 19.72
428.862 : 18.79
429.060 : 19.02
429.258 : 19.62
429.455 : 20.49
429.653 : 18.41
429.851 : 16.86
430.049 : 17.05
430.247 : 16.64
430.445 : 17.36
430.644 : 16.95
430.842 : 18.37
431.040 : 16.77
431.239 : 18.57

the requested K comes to 1.21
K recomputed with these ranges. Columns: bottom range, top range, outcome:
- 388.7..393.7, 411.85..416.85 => 1.33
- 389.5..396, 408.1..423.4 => 1.35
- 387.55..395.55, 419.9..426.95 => 1.43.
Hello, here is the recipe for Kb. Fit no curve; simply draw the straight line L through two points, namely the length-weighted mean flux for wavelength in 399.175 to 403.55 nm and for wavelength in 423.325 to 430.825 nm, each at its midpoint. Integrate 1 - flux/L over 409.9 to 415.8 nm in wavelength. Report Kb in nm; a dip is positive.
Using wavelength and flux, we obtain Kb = 0.10 nm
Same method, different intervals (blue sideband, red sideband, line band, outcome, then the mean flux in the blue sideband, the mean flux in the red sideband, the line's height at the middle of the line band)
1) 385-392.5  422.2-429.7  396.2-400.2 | 0.27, 20.5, 20.3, 20.5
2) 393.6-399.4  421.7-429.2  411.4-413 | 0.04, 18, 20.5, 19.3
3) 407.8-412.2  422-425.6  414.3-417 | 0.08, 19.8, 20.7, 20.2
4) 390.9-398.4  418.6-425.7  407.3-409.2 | -0.18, 17.3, 20.6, 18.9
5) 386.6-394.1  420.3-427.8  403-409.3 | -0.38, 19.1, 20.5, 19.8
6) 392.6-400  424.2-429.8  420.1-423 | -0.14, 17.5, 20.1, 19.6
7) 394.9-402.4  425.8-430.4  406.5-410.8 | -0.49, 19.2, 19.6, 19.4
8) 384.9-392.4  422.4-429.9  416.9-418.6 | 0.08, 20.5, 20.2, 20.3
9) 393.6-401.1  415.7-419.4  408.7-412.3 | -0.09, 18.5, 19.8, 19.3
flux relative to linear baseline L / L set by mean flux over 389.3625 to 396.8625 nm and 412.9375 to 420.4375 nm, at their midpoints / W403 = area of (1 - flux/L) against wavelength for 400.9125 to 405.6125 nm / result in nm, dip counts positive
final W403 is -0.48 nm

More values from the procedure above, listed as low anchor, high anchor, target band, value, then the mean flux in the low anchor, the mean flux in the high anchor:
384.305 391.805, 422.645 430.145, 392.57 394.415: 0.551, 20.4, 20.1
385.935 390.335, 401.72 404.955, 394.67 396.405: 0.276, 22.7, 19.6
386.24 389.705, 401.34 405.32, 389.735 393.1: 0.871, 23.9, 19.9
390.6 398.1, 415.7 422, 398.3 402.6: -0.444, 17.3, 20.1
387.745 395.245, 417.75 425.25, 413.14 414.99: -0.006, 16.7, 20.6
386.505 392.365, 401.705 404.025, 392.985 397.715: 0.700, 20.9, 19.4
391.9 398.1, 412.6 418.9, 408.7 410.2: -0.156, 17.1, 19.6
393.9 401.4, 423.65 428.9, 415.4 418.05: 0.058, 18.8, 20.3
